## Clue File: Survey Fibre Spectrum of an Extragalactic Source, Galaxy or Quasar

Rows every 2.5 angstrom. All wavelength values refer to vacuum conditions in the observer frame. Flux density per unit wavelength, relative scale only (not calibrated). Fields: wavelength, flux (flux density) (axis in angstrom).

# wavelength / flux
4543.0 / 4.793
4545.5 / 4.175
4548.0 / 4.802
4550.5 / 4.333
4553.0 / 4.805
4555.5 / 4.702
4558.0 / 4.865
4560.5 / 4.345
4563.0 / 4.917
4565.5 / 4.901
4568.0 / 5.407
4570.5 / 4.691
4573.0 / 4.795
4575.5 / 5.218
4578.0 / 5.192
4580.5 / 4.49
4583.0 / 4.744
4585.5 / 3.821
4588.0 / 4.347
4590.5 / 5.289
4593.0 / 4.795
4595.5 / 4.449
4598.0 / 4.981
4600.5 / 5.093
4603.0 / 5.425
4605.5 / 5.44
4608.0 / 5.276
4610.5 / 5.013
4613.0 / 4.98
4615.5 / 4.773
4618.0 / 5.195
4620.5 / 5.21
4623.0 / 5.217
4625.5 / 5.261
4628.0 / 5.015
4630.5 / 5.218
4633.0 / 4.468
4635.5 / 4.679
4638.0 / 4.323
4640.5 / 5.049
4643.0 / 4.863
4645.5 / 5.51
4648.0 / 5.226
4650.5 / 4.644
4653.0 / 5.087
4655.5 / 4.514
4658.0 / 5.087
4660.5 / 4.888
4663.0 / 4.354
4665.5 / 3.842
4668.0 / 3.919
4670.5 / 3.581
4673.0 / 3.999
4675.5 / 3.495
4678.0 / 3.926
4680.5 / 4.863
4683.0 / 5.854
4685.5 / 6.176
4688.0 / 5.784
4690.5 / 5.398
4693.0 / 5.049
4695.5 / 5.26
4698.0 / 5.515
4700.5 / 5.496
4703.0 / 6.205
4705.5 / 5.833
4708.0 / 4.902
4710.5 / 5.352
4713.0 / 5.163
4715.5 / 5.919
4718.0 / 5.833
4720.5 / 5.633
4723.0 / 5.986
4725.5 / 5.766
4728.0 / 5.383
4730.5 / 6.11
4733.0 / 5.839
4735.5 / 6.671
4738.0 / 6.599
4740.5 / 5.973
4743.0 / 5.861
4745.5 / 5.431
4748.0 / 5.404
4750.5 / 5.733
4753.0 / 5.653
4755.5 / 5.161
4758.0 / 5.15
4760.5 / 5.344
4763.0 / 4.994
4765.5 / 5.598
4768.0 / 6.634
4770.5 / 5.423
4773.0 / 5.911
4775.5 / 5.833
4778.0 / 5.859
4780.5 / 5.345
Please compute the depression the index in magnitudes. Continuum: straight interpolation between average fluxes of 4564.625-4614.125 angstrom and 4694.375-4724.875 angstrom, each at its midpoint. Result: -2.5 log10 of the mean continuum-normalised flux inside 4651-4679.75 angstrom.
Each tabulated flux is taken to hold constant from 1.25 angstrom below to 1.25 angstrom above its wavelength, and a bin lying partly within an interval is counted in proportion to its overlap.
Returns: 0.24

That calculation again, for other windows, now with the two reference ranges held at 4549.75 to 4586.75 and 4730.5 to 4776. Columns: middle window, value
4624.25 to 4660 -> 0.048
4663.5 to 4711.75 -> 0.092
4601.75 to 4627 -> -0.038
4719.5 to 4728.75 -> -0.024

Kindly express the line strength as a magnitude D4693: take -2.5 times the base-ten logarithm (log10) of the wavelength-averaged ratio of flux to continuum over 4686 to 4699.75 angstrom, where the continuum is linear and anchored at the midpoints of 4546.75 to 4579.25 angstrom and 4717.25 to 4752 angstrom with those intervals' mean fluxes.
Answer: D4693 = 0.03 mag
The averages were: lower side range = 4.84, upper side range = 5.87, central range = 5.45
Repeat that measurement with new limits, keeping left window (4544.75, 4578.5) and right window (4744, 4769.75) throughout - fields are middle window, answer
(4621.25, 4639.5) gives 0.03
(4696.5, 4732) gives -0.06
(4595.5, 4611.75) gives -0.04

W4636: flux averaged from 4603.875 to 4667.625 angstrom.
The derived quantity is 4.91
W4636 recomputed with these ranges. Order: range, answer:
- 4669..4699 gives 4.9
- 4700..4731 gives 5.65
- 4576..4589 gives 4.56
